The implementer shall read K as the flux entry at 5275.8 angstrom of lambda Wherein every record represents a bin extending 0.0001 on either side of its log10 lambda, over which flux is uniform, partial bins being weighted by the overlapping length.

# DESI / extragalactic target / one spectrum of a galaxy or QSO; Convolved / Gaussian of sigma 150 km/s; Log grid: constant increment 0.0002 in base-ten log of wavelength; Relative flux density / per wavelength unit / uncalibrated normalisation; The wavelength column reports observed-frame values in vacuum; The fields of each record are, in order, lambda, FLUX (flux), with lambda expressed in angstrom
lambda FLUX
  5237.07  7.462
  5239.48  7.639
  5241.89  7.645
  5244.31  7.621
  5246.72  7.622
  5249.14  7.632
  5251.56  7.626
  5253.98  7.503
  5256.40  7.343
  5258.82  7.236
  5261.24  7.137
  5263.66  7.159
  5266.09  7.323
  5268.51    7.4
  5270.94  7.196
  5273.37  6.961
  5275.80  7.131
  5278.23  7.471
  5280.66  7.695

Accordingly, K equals 7.131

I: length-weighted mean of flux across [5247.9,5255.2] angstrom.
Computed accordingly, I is 7.58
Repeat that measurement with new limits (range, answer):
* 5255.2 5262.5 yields 7.24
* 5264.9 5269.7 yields 7.37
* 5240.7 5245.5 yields 7.62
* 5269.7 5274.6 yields 7.07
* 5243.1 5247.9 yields 7.63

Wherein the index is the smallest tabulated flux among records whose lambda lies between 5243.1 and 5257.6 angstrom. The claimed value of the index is 7.343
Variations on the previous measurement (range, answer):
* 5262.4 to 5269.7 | 7.159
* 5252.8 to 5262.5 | 7.137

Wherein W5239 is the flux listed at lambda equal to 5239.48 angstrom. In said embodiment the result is 7.639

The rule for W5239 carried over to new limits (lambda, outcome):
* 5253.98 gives 7.503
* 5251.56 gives 7.626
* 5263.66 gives 7.159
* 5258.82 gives 7.236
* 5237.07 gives 7.462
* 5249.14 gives 7.632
